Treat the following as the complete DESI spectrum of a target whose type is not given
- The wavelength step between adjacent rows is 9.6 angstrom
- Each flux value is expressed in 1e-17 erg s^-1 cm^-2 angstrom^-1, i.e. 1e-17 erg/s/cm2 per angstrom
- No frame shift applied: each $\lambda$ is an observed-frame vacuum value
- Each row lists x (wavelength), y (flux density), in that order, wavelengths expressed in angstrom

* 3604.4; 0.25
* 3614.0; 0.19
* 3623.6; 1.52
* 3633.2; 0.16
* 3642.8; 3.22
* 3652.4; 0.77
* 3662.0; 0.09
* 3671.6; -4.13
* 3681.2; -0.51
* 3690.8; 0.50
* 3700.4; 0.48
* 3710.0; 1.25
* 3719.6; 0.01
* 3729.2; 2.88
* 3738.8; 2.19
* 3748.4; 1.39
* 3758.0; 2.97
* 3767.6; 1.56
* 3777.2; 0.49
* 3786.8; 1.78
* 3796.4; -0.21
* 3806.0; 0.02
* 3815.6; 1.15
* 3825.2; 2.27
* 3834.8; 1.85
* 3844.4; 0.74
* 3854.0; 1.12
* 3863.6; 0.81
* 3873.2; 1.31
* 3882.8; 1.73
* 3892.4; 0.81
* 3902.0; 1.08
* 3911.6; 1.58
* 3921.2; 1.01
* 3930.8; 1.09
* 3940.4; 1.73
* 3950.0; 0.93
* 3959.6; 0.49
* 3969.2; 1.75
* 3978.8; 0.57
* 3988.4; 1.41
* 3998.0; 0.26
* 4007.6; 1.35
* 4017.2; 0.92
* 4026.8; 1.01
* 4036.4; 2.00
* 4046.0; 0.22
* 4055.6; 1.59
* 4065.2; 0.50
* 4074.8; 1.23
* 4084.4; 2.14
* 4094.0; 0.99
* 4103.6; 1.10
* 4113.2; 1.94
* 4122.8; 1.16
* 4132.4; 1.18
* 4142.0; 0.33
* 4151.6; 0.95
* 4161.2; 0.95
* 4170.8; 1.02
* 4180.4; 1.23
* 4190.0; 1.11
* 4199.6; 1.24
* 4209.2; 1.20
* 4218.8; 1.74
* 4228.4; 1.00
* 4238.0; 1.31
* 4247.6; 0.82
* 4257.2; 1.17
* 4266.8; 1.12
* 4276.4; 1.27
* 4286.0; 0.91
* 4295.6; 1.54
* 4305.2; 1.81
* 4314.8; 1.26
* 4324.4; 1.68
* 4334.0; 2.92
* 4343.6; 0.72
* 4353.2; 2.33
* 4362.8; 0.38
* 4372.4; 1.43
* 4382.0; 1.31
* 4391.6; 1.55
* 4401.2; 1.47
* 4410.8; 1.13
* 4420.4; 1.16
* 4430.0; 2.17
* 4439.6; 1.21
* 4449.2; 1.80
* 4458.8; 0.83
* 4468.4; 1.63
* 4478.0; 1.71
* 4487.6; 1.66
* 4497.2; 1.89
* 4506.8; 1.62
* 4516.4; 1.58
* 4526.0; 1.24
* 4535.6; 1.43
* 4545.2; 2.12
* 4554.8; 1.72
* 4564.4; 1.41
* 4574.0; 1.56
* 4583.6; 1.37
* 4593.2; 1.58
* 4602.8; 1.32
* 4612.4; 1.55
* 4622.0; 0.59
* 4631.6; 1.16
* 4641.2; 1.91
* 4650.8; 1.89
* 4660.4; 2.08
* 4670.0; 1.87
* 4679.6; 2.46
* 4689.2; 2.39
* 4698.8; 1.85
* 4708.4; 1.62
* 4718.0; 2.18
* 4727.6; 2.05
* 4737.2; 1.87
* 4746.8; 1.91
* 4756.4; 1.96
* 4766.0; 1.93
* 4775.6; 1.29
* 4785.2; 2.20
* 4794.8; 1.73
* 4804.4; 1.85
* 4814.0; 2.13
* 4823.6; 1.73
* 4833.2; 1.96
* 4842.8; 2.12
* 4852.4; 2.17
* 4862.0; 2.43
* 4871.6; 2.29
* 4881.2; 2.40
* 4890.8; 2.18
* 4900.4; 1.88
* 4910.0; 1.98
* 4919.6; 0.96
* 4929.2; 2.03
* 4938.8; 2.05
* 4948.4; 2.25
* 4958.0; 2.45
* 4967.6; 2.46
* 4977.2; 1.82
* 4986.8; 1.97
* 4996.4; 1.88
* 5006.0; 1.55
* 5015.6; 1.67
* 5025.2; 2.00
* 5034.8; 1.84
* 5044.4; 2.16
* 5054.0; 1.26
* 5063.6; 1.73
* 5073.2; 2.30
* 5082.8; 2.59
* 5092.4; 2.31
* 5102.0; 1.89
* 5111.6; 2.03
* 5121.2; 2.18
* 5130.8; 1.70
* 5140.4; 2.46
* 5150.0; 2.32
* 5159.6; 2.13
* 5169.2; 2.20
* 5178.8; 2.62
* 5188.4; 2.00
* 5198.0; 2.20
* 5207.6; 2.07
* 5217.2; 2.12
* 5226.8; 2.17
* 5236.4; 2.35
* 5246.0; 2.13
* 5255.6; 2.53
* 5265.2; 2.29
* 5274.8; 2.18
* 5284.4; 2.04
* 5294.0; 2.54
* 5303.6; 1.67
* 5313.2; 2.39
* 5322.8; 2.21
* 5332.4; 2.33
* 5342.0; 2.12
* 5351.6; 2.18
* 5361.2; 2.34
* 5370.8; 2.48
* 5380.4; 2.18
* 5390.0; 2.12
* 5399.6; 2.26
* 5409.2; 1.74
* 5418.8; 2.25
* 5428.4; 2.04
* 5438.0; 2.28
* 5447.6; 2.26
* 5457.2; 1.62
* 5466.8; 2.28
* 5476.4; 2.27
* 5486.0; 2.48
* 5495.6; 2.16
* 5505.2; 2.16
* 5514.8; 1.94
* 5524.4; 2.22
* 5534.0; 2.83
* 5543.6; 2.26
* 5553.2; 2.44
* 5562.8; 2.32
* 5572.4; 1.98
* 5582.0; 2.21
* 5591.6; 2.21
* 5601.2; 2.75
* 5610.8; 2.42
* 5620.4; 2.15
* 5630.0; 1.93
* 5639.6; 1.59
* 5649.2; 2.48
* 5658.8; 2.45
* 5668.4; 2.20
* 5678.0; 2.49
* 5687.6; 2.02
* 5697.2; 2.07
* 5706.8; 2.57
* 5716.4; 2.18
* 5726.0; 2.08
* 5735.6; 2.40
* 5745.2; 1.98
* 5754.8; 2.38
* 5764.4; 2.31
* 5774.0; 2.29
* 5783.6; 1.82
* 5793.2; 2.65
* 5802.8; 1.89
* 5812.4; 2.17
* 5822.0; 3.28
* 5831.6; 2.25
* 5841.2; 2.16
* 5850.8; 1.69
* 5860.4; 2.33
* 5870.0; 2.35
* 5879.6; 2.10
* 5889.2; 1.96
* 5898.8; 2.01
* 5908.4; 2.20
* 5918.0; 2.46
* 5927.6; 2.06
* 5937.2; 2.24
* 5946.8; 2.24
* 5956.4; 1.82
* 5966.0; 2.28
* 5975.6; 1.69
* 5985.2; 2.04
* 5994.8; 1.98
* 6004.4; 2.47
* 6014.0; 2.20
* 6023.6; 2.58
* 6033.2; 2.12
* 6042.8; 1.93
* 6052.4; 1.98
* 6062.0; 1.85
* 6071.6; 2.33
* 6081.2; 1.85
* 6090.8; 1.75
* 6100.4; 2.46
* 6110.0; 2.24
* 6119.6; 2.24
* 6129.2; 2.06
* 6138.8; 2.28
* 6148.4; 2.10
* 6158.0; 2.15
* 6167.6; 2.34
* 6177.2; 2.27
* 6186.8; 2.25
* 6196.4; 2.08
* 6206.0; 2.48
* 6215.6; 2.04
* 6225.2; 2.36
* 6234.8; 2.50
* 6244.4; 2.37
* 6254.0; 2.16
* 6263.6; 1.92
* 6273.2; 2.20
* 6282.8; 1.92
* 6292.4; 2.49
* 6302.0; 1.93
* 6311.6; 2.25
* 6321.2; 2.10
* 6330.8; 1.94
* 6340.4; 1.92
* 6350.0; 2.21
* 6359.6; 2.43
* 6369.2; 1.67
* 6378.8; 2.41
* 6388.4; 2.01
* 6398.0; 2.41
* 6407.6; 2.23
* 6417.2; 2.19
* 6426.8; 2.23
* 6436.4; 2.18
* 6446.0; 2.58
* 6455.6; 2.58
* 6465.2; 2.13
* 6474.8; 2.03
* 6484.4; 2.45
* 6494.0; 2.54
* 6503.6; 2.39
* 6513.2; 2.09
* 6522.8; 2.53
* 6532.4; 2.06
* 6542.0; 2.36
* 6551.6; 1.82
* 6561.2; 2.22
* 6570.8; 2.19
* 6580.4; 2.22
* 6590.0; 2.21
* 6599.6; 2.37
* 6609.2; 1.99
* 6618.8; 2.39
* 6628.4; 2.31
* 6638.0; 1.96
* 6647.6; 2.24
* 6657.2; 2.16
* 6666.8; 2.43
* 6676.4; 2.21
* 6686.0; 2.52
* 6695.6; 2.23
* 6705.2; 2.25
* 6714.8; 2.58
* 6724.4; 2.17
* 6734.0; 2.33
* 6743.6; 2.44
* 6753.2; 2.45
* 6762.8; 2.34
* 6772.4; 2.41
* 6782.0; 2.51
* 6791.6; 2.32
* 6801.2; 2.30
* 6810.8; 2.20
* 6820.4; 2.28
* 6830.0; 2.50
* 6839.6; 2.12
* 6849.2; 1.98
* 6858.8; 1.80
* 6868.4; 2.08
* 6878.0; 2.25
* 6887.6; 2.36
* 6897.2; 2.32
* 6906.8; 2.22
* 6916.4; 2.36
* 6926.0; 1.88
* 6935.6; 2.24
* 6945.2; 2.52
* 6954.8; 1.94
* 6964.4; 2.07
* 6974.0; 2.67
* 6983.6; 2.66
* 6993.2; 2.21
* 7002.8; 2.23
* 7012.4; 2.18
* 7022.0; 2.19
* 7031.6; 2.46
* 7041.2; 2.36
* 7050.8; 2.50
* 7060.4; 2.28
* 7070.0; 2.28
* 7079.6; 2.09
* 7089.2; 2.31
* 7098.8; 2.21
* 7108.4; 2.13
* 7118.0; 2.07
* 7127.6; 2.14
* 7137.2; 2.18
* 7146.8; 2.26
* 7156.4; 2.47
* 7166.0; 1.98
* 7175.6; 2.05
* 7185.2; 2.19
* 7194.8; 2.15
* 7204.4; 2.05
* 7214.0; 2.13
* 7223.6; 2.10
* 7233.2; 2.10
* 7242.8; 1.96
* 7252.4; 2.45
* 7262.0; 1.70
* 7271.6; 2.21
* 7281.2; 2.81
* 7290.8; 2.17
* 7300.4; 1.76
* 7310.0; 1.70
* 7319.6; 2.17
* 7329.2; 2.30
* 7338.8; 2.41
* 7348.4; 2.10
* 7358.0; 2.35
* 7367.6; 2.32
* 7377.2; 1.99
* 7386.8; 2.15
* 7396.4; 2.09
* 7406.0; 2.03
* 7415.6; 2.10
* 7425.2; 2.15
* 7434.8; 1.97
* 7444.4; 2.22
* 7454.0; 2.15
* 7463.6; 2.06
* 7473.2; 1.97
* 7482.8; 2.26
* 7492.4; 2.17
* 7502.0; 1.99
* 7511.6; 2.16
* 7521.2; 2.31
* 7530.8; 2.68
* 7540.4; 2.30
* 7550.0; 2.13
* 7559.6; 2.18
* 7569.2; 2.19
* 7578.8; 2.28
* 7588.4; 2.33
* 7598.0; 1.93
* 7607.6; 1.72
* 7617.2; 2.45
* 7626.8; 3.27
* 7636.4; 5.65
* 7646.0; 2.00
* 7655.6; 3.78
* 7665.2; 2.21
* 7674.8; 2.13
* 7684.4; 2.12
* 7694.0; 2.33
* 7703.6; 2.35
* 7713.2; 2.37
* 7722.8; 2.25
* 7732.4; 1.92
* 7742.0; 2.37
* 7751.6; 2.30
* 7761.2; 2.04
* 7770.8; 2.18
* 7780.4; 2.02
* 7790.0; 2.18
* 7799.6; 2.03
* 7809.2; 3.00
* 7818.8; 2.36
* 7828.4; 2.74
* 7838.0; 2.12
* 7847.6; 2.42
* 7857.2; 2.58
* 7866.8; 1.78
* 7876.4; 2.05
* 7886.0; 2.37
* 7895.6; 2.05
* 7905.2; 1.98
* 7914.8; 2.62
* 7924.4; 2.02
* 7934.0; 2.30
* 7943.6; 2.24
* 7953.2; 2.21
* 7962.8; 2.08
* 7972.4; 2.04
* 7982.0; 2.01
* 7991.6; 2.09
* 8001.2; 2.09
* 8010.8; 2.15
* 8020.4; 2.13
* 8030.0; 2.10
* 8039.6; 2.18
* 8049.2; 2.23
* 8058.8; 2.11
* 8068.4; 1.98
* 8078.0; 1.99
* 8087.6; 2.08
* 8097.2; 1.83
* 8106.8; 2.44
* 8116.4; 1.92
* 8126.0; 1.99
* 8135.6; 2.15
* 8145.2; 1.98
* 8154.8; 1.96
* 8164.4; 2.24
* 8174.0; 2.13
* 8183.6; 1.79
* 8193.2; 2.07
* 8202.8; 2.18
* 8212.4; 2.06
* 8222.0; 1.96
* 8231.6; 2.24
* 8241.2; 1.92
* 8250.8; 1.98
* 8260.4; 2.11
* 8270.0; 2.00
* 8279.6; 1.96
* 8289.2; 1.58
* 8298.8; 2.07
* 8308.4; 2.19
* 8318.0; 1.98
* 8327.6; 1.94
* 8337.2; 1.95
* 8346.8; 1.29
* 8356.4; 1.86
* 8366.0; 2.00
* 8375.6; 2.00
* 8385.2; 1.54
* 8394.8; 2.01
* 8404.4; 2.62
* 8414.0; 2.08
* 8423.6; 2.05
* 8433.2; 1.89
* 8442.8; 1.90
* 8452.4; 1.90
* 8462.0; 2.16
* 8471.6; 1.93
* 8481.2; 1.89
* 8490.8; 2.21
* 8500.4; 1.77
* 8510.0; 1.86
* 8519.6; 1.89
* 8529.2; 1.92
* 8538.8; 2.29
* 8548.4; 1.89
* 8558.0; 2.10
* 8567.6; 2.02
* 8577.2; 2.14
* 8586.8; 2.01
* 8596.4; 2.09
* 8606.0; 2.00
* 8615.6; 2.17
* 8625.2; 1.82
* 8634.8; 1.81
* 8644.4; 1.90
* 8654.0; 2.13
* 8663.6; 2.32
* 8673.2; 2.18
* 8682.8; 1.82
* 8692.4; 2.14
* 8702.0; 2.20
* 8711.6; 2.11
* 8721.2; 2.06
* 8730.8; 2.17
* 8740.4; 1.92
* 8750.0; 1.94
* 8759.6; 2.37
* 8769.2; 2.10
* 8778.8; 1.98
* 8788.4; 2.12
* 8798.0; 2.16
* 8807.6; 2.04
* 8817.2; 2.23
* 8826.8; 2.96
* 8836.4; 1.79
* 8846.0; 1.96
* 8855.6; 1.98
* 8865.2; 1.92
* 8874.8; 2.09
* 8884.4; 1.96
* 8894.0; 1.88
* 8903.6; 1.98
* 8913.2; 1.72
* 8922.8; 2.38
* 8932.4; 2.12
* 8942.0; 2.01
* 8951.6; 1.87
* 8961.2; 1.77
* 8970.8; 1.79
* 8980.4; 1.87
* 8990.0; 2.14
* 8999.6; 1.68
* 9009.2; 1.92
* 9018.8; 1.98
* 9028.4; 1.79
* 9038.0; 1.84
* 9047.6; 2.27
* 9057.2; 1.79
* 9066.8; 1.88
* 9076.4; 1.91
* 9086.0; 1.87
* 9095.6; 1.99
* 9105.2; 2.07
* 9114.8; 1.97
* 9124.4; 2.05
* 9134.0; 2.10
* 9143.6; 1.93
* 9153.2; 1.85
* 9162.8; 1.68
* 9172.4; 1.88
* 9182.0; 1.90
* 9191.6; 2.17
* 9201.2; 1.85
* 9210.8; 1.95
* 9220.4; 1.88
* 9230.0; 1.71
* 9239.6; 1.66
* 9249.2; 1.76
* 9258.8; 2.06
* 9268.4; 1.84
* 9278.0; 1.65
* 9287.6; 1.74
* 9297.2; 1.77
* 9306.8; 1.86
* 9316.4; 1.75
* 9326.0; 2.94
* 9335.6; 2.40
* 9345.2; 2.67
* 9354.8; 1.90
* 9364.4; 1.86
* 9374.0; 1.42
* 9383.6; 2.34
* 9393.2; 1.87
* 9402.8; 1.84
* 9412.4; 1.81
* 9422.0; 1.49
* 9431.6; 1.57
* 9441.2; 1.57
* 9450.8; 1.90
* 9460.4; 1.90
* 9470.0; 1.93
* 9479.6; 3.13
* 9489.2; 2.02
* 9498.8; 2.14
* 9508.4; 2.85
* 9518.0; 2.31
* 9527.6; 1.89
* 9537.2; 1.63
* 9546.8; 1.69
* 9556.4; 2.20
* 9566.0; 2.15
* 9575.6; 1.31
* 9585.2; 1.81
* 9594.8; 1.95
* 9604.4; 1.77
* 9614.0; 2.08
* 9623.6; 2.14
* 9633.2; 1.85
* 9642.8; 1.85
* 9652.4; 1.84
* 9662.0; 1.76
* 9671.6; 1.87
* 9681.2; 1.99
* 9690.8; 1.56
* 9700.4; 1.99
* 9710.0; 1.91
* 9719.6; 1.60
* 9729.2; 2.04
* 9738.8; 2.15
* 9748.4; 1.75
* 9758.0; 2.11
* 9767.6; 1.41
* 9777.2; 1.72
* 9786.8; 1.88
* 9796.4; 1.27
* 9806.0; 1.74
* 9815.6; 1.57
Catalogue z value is 0.163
